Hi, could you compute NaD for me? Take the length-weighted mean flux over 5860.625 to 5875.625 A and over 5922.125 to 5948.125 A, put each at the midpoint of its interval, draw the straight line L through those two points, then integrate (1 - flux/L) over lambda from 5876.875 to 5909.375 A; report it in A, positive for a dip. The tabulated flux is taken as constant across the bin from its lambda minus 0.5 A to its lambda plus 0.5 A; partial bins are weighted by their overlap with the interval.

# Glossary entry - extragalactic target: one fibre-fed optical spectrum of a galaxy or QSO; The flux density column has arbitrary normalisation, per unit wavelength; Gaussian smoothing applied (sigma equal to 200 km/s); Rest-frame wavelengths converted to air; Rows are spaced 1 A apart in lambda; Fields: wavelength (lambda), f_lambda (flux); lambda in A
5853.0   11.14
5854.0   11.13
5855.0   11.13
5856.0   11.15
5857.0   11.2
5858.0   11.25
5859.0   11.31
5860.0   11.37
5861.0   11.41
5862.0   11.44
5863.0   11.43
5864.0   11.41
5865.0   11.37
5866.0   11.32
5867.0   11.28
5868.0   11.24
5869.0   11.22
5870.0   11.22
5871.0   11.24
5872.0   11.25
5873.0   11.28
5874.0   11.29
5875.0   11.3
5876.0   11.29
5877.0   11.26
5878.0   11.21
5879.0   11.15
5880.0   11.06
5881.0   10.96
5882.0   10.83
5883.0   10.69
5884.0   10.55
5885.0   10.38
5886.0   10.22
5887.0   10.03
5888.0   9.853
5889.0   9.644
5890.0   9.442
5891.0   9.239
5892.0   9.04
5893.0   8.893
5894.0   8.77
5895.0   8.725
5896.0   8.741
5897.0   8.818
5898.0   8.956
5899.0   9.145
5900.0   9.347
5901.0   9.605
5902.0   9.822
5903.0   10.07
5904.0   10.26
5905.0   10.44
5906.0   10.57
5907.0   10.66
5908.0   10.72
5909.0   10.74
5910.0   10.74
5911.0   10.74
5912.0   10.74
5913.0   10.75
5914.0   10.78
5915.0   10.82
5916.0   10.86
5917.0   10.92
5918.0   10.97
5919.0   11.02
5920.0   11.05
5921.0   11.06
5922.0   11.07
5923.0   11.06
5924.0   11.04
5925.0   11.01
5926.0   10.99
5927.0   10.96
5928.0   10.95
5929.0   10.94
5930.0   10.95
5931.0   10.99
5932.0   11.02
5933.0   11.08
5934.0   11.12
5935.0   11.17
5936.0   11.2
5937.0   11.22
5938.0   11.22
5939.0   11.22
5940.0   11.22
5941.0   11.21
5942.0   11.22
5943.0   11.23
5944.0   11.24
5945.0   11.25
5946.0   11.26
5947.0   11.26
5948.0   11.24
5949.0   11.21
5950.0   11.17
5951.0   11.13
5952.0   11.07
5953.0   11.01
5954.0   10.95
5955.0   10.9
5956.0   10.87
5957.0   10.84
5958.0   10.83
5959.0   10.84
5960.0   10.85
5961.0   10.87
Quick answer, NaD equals 3.7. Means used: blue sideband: 11.3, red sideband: 11.1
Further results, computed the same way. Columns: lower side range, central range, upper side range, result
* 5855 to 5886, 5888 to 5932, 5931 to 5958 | 3.4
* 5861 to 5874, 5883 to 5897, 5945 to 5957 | 2.2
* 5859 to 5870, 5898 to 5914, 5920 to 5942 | 1.3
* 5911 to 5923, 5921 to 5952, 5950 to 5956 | -0.5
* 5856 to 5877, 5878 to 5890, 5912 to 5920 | 0.7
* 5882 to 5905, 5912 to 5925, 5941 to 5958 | -0.8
